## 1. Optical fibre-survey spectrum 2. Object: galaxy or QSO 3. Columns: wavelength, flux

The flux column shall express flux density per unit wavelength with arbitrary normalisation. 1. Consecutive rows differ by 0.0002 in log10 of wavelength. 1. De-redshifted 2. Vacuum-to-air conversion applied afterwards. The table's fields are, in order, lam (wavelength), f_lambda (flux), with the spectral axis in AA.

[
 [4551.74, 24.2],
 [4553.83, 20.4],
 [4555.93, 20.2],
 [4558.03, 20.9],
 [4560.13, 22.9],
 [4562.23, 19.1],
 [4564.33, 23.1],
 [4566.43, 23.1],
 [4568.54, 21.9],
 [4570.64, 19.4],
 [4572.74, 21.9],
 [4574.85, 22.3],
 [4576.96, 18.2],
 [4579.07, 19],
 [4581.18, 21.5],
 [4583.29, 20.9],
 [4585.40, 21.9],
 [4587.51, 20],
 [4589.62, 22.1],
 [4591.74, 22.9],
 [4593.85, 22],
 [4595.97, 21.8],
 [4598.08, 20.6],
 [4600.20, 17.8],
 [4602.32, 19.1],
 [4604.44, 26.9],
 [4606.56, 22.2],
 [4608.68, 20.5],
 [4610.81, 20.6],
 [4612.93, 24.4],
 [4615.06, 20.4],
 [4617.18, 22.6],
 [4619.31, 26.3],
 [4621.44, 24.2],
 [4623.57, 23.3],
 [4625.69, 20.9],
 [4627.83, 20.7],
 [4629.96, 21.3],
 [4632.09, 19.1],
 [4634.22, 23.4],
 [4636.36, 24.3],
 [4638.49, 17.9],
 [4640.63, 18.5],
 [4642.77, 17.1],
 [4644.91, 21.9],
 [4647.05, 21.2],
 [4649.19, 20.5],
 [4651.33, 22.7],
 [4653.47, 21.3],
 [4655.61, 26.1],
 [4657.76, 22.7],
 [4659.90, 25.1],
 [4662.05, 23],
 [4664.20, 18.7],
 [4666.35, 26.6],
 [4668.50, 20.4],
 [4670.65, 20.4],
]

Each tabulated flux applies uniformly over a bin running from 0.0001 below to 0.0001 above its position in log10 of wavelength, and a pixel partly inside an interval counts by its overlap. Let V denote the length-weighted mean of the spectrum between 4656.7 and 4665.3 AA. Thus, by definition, 22.4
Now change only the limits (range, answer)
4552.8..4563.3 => 20.7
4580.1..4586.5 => 21.4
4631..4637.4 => 22.3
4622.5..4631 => 21.6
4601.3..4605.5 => 23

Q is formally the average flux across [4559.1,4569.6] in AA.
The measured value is 22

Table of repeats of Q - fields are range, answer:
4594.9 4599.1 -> 21.2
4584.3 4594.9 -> 21.8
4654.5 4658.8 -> 24.4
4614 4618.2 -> 21.5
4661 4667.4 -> 22.7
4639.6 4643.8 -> 17.8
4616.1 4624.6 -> 24.1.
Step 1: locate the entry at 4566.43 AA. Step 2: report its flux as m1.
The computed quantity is 23.1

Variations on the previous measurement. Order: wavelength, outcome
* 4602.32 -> 19.1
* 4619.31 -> 26.3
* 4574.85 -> 22.3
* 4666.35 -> 26.6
